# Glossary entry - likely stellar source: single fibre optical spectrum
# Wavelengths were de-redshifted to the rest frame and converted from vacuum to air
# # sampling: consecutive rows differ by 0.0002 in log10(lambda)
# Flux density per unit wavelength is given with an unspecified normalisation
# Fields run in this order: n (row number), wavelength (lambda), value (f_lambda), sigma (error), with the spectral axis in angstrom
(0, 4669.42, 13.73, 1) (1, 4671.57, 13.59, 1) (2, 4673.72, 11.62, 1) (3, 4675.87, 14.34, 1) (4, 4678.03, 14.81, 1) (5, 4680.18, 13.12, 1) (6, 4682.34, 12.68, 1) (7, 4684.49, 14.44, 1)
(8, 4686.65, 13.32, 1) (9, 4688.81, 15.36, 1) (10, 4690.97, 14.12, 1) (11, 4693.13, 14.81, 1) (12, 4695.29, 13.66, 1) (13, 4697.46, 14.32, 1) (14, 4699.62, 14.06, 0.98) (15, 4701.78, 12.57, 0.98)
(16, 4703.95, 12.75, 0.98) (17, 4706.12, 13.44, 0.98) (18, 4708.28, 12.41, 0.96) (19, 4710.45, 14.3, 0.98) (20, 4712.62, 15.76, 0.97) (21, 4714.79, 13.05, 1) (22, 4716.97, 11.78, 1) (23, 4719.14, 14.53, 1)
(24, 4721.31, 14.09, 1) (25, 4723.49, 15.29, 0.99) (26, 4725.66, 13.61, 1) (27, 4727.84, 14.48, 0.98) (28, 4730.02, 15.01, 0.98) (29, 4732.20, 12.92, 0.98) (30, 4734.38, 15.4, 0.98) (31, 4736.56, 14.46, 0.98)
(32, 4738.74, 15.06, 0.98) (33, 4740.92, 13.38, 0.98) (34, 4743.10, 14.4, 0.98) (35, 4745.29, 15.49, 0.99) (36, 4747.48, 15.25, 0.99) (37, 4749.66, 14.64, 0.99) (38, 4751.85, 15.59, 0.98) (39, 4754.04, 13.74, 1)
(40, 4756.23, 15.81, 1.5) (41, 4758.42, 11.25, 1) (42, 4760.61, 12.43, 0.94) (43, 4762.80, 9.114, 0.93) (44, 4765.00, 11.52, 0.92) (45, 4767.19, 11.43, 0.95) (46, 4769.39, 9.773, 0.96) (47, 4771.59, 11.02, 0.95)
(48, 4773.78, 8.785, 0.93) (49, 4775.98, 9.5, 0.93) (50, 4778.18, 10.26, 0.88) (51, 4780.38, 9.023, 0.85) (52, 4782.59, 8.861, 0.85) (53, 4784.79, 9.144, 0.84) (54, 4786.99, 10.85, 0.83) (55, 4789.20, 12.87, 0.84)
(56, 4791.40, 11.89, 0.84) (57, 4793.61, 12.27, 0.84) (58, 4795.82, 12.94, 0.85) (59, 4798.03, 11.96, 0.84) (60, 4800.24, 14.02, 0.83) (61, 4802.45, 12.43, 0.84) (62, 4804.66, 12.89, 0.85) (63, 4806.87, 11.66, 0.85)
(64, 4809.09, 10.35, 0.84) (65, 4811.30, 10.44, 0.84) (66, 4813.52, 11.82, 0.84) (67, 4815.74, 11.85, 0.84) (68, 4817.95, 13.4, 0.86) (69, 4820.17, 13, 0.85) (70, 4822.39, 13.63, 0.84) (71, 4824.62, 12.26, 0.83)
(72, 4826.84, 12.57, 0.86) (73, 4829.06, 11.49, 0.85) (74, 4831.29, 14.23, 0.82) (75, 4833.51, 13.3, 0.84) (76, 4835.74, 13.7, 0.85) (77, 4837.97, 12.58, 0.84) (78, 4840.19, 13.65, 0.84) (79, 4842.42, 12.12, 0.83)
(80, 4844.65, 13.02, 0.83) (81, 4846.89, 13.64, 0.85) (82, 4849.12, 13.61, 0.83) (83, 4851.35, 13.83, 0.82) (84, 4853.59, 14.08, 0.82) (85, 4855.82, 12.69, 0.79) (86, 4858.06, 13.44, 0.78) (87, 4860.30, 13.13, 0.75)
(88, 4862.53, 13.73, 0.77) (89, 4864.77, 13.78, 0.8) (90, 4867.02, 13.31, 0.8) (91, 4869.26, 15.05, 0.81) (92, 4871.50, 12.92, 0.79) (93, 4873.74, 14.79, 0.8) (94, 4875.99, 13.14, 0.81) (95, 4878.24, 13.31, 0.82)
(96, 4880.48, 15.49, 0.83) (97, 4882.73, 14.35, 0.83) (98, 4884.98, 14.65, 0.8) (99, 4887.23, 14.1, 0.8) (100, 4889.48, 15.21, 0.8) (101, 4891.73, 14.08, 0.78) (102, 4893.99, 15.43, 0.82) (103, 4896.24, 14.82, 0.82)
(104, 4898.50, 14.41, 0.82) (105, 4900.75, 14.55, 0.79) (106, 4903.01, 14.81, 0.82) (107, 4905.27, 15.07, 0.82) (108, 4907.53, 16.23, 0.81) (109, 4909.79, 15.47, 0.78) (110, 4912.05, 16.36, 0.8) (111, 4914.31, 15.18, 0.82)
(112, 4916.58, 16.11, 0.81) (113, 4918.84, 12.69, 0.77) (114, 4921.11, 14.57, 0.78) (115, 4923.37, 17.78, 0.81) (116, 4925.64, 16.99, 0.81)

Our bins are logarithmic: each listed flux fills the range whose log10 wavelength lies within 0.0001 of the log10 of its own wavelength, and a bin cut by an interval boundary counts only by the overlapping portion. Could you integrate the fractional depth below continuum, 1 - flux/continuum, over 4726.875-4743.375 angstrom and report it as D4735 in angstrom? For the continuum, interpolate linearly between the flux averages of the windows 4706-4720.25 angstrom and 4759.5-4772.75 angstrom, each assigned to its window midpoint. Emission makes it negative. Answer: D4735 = -2.5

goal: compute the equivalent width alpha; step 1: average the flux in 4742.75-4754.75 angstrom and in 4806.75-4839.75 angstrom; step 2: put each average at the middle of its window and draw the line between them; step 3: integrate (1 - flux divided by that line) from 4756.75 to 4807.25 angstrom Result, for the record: 9.54 angstrom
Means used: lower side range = 14.9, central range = 11.2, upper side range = 12.5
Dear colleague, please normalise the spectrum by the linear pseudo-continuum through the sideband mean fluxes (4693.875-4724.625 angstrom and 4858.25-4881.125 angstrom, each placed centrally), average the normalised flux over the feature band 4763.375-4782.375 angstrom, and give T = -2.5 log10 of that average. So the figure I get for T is 0.34 mag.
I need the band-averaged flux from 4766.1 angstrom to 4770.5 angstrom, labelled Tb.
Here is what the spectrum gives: 10.6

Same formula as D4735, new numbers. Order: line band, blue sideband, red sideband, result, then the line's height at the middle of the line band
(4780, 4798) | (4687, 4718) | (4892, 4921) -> 3.99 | 14.3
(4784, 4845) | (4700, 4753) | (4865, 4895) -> 7.90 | 14.2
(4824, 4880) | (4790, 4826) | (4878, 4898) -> 0.93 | 13.6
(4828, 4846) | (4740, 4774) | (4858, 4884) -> 0.73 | 13.6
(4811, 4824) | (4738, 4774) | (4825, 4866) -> 0.66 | 13.1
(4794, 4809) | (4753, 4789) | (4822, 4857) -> -0.79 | 11.9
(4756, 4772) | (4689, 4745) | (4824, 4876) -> 2.85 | 13.8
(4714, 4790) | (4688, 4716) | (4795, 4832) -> 3.23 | 13.2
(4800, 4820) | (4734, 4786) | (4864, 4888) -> 1.51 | 13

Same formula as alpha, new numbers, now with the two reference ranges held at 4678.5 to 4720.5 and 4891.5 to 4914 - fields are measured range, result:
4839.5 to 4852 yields 1.26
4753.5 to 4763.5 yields 1.14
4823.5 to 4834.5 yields 1.41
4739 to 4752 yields -0.64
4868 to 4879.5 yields 0.85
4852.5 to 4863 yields 1.03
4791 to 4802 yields 1.35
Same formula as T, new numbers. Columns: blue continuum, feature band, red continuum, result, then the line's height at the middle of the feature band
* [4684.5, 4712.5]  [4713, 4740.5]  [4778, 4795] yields -0.11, 12.8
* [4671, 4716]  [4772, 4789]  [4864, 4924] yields 0.41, 14.2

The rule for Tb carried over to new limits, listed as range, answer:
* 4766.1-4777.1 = 10.1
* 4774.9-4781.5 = 9.58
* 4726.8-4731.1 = 14.7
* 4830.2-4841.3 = 13.5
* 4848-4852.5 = 13.7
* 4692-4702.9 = 13.9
